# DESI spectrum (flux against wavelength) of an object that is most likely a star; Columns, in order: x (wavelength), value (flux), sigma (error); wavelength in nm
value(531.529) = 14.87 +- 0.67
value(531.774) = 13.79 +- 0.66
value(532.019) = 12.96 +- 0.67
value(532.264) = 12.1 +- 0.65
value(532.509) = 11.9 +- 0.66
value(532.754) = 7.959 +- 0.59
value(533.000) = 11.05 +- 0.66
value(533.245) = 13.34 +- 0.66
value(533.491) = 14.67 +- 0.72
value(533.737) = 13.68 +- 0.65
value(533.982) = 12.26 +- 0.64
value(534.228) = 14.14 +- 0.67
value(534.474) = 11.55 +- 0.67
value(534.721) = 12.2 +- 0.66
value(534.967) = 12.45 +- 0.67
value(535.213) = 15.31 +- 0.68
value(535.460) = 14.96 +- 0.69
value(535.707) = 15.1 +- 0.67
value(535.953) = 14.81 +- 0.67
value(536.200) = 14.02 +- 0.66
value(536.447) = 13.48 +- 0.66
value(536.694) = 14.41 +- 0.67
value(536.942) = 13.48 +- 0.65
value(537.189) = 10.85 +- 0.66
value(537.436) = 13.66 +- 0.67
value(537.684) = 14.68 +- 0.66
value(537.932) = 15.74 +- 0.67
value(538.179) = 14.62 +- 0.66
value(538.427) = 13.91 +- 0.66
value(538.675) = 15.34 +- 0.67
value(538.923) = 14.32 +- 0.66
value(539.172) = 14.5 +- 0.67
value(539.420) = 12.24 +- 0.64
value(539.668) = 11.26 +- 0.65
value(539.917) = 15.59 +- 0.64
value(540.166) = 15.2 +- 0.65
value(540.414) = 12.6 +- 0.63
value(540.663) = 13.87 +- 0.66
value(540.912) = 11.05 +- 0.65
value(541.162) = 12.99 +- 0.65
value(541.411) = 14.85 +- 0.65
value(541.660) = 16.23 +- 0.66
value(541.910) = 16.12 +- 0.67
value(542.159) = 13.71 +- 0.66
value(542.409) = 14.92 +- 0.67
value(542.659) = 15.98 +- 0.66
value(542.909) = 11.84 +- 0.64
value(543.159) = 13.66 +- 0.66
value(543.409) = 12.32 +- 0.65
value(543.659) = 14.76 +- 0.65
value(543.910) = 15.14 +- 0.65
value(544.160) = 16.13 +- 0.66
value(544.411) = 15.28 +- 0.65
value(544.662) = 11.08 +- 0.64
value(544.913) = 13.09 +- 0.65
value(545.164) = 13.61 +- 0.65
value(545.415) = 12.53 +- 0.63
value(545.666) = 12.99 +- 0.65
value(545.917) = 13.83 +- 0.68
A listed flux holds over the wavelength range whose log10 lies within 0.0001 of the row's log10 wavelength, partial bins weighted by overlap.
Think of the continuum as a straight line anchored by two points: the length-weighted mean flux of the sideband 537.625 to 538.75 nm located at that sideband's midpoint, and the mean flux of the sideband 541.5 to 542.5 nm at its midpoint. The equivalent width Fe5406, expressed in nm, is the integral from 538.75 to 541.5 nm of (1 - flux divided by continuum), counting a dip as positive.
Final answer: 0.281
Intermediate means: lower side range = 14.9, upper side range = 15.2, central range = 13.5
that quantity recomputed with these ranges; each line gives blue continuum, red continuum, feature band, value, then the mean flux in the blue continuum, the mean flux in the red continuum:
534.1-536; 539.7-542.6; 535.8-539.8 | 0.04 nm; 13.8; 14.2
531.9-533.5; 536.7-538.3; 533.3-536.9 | -0.26 nm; 11.8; 13.9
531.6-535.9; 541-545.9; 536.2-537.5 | 0.01 nm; 13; 14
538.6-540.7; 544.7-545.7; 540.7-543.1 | -0.13 nm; 13.8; 12.9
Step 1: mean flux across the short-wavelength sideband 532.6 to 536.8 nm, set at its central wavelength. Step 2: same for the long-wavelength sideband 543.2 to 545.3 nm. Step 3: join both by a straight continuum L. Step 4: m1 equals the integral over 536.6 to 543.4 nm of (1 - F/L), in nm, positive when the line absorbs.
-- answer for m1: -0.172 nm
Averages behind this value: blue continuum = 13.2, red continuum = 13.9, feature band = 14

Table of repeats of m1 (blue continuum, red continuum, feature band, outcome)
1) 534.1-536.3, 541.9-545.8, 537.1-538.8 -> -0.04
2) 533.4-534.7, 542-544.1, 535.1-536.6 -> -0.14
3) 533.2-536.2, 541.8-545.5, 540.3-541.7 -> 0.05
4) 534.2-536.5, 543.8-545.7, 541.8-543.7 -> -0.05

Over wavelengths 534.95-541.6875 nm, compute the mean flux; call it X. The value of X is 14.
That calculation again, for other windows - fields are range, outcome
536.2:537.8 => 13.5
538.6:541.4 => 13.6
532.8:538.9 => 13.7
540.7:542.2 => 14.2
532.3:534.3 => 12.3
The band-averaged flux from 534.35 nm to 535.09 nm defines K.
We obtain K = 12.1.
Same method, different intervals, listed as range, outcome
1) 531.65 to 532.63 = 12.7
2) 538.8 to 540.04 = 13.6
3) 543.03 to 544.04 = 14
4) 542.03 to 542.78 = 14.9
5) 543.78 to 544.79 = 14.4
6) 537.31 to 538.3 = 14.7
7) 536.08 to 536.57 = 13.7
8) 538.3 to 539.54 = 14.1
